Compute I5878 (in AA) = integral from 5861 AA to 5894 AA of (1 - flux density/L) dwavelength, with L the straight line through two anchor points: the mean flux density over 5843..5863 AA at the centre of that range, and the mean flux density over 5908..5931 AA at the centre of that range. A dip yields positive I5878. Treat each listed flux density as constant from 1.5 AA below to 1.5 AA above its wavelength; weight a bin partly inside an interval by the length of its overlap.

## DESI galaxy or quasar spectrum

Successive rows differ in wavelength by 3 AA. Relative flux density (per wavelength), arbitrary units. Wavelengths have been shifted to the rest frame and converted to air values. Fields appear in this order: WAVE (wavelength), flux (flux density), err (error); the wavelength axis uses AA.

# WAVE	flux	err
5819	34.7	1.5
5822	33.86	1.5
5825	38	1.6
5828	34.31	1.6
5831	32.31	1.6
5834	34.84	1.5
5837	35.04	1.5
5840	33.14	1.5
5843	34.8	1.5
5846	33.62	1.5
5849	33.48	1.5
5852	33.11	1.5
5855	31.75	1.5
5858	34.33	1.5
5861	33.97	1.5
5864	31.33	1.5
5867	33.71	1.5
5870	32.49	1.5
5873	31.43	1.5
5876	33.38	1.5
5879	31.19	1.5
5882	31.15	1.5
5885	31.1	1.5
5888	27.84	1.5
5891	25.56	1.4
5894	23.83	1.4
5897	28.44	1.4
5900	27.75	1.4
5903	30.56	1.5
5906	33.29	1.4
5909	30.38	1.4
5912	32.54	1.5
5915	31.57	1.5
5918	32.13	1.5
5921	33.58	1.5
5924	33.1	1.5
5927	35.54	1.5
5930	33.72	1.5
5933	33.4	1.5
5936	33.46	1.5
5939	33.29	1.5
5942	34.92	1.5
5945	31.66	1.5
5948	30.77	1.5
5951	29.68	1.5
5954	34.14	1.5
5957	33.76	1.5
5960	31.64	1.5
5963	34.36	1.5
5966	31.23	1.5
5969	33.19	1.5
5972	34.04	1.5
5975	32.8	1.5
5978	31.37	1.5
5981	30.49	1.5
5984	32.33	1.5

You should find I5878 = 2.5 AA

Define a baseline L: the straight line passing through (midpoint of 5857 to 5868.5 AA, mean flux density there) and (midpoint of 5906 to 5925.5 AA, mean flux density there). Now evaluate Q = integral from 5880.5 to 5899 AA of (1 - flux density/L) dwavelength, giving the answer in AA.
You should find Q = 2.7 AA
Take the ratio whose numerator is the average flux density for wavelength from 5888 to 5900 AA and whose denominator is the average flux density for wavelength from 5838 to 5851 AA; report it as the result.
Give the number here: 0.78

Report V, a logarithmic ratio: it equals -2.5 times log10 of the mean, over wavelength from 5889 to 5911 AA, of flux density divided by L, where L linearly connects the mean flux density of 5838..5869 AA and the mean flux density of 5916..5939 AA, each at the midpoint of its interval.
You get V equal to 0.169 mag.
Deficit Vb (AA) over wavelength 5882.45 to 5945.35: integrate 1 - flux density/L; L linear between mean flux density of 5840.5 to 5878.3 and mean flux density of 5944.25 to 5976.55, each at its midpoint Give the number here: 2.8 AA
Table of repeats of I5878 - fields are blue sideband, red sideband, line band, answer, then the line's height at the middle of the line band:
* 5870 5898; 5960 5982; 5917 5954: -2.1 AA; 31.3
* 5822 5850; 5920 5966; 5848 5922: 5.7 AA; 33.8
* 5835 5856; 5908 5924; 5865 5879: 0.2 AA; 33.1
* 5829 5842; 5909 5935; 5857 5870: 0.2 AA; 33.6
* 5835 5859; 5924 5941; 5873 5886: 0.8 AA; 33.7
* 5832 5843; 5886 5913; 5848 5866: -0.2 AA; 32.6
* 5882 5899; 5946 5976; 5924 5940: -1.7 AA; 30.6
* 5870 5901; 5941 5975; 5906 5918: -0.5 AA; 30.6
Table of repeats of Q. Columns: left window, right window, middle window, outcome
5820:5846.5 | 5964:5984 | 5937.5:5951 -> 0.2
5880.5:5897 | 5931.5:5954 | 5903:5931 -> -2.2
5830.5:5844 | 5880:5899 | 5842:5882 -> -2.1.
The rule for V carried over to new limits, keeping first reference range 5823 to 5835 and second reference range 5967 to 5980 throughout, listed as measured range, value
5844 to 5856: 0.045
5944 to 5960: 0.034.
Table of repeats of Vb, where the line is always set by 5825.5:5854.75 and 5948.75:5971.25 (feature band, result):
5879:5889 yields 0.9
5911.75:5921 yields 0.2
